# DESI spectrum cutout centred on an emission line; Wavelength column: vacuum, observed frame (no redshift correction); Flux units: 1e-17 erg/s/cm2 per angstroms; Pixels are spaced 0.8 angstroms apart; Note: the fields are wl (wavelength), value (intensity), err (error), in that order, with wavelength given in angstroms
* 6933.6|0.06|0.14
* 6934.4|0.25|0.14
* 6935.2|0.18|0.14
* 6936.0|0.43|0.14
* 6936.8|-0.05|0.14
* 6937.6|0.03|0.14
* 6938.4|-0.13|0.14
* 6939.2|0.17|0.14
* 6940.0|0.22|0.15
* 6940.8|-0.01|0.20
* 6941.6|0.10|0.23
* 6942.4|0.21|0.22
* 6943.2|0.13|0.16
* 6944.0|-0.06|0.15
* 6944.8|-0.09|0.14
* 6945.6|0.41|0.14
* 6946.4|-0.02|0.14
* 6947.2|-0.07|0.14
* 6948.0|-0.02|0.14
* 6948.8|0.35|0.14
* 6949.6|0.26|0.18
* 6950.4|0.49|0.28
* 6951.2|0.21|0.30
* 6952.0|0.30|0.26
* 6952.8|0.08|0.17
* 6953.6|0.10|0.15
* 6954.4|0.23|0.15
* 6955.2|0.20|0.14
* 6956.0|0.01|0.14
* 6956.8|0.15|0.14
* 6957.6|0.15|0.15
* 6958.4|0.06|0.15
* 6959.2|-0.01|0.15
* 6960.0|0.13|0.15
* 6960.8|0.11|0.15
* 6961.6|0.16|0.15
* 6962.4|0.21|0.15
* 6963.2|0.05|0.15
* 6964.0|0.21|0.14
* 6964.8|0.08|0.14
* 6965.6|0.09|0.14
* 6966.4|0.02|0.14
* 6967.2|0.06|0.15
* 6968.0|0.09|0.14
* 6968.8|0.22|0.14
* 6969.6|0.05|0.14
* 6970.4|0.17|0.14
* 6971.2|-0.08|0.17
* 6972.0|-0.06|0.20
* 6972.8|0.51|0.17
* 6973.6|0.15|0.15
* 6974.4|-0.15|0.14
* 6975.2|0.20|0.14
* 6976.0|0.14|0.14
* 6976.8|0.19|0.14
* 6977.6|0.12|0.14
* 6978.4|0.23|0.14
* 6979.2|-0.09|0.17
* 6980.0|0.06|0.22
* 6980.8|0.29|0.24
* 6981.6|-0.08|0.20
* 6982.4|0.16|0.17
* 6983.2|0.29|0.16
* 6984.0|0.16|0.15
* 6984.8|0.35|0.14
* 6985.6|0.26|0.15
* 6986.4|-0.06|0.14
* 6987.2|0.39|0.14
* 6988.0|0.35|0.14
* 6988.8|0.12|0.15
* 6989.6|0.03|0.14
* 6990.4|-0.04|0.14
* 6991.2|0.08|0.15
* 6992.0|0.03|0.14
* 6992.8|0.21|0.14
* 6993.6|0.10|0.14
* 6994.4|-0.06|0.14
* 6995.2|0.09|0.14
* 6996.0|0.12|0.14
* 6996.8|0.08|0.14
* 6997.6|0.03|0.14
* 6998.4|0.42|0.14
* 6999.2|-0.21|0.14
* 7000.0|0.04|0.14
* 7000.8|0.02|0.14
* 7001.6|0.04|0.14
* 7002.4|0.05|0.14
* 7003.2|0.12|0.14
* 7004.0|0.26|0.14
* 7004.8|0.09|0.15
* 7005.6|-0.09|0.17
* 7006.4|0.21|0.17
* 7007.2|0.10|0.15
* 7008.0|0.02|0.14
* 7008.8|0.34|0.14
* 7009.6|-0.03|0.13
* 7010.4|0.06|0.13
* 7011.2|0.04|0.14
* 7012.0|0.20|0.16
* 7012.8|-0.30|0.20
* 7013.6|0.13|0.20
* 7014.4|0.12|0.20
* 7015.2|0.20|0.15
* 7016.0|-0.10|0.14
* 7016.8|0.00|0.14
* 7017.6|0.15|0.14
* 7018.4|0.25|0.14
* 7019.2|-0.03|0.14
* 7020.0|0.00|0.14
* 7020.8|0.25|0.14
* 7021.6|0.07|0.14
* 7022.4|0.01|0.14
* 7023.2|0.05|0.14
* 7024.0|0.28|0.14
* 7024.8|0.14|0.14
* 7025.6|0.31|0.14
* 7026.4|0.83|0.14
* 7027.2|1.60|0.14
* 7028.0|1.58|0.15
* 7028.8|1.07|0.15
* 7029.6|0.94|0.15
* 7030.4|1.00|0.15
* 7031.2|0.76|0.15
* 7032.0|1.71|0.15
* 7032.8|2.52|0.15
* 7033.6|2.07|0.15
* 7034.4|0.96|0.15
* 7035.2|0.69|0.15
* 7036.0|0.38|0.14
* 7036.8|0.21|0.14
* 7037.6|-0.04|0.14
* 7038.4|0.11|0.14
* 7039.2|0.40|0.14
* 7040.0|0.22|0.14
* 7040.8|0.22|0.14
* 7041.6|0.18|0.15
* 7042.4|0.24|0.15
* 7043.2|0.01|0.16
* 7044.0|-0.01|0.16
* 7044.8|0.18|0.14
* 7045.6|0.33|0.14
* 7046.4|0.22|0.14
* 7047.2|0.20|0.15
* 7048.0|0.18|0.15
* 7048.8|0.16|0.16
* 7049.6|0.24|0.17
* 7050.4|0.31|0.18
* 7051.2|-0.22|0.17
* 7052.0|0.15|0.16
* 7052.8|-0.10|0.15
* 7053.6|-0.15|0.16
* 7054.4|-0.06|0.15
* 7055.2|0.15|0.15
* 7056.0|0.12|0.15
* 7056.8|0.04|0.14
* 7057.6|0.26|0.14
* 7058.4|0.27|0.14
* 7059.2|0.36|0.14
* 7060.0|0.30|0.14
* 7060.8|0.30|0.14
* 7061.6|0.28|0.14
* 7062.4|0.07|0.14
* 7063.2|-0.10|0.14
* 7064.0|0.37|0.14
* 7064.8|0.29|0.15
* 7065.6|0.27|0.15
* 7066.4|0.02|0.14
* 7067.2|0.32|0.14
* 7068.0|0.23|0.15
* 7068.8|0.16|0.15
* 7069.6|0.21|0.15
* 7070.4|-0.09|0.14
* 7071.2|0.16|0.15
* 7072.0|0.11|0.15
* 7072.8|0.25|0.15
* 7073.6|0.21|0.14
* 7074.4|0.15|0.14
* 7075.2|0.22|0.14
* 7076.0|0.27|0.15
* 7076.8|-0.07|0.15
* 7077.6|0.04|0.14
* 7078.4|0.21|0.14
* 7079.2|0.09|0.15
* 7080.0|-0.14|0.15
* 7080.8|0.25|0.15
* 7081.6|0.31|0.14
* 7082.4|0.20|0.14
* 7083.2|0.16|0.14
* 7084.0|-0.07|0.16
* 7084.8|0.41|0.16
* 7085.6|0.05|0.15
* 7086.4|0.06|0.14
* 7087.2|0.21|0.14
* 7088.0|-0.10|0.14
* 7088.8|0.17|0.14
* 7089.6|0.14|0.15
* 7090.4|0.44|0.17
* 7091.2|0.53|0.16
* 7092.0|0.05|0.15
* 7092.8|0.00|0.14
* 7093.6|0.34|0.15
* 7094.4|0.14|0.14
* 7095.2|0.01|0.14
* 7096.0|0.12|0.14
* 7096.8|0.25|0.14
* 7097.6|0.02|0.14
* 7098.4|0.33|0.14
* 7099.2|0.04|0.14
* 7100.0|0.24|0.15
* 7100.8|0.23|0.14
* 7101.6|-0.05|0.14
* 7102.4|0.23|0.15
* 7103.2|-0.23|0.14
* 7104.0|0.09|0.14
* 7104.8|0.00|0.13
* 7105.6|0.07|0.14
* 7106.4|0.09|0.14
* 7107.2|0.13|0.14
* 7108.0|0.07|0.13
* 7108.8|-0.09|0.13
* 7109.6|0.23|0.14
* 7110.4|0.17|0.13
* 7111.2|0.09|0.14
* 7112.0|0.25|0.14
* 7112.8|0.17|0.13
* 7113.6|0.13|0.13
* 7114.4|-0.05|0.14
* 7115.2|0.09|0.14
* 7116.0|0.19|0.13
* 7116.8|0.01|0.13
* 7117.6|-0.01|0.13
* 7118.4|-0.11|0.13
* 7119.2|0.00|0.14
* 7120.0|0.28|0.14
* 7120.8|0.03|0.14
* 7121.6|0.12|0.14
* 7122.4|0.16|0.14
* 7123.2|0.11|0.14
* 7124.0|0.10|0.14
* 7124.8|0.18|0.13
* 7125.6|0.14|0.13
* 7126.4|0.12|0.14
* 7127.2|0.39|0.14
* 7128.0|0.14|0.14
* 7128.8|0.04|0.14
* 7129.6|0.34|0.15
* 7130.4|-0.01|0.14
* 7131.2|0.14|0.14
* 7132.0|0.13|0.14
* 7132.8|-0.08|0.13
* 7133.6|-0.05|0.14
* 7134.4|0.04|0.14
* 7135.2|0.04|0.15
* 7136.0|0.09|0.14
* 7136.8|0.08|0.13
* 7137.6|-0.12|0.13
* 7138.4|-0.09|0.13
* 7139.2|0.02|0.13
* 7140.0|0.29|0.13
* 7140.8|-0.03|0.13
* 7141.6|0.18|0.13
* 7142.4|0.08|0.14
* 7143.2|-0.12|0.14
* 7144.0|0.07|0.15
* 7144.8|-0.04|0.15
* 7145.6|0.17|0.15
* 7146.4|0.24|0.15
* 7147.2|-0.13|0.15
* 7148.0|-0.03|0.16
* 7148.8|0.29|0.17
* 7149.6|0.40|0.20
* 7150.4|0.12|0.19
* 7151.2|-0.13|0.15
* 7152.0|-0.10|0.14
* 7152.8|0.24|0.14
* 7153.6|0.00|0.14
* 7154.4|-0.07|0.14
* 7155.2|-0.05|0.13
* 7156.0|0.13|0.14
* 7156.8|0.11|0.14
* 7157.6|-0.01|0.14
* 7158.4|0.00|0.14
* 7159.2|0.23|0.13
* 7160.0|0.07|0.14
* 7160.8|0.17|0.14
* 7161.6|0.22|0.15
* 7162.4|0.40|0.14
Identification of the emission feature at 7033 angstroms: [O II]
